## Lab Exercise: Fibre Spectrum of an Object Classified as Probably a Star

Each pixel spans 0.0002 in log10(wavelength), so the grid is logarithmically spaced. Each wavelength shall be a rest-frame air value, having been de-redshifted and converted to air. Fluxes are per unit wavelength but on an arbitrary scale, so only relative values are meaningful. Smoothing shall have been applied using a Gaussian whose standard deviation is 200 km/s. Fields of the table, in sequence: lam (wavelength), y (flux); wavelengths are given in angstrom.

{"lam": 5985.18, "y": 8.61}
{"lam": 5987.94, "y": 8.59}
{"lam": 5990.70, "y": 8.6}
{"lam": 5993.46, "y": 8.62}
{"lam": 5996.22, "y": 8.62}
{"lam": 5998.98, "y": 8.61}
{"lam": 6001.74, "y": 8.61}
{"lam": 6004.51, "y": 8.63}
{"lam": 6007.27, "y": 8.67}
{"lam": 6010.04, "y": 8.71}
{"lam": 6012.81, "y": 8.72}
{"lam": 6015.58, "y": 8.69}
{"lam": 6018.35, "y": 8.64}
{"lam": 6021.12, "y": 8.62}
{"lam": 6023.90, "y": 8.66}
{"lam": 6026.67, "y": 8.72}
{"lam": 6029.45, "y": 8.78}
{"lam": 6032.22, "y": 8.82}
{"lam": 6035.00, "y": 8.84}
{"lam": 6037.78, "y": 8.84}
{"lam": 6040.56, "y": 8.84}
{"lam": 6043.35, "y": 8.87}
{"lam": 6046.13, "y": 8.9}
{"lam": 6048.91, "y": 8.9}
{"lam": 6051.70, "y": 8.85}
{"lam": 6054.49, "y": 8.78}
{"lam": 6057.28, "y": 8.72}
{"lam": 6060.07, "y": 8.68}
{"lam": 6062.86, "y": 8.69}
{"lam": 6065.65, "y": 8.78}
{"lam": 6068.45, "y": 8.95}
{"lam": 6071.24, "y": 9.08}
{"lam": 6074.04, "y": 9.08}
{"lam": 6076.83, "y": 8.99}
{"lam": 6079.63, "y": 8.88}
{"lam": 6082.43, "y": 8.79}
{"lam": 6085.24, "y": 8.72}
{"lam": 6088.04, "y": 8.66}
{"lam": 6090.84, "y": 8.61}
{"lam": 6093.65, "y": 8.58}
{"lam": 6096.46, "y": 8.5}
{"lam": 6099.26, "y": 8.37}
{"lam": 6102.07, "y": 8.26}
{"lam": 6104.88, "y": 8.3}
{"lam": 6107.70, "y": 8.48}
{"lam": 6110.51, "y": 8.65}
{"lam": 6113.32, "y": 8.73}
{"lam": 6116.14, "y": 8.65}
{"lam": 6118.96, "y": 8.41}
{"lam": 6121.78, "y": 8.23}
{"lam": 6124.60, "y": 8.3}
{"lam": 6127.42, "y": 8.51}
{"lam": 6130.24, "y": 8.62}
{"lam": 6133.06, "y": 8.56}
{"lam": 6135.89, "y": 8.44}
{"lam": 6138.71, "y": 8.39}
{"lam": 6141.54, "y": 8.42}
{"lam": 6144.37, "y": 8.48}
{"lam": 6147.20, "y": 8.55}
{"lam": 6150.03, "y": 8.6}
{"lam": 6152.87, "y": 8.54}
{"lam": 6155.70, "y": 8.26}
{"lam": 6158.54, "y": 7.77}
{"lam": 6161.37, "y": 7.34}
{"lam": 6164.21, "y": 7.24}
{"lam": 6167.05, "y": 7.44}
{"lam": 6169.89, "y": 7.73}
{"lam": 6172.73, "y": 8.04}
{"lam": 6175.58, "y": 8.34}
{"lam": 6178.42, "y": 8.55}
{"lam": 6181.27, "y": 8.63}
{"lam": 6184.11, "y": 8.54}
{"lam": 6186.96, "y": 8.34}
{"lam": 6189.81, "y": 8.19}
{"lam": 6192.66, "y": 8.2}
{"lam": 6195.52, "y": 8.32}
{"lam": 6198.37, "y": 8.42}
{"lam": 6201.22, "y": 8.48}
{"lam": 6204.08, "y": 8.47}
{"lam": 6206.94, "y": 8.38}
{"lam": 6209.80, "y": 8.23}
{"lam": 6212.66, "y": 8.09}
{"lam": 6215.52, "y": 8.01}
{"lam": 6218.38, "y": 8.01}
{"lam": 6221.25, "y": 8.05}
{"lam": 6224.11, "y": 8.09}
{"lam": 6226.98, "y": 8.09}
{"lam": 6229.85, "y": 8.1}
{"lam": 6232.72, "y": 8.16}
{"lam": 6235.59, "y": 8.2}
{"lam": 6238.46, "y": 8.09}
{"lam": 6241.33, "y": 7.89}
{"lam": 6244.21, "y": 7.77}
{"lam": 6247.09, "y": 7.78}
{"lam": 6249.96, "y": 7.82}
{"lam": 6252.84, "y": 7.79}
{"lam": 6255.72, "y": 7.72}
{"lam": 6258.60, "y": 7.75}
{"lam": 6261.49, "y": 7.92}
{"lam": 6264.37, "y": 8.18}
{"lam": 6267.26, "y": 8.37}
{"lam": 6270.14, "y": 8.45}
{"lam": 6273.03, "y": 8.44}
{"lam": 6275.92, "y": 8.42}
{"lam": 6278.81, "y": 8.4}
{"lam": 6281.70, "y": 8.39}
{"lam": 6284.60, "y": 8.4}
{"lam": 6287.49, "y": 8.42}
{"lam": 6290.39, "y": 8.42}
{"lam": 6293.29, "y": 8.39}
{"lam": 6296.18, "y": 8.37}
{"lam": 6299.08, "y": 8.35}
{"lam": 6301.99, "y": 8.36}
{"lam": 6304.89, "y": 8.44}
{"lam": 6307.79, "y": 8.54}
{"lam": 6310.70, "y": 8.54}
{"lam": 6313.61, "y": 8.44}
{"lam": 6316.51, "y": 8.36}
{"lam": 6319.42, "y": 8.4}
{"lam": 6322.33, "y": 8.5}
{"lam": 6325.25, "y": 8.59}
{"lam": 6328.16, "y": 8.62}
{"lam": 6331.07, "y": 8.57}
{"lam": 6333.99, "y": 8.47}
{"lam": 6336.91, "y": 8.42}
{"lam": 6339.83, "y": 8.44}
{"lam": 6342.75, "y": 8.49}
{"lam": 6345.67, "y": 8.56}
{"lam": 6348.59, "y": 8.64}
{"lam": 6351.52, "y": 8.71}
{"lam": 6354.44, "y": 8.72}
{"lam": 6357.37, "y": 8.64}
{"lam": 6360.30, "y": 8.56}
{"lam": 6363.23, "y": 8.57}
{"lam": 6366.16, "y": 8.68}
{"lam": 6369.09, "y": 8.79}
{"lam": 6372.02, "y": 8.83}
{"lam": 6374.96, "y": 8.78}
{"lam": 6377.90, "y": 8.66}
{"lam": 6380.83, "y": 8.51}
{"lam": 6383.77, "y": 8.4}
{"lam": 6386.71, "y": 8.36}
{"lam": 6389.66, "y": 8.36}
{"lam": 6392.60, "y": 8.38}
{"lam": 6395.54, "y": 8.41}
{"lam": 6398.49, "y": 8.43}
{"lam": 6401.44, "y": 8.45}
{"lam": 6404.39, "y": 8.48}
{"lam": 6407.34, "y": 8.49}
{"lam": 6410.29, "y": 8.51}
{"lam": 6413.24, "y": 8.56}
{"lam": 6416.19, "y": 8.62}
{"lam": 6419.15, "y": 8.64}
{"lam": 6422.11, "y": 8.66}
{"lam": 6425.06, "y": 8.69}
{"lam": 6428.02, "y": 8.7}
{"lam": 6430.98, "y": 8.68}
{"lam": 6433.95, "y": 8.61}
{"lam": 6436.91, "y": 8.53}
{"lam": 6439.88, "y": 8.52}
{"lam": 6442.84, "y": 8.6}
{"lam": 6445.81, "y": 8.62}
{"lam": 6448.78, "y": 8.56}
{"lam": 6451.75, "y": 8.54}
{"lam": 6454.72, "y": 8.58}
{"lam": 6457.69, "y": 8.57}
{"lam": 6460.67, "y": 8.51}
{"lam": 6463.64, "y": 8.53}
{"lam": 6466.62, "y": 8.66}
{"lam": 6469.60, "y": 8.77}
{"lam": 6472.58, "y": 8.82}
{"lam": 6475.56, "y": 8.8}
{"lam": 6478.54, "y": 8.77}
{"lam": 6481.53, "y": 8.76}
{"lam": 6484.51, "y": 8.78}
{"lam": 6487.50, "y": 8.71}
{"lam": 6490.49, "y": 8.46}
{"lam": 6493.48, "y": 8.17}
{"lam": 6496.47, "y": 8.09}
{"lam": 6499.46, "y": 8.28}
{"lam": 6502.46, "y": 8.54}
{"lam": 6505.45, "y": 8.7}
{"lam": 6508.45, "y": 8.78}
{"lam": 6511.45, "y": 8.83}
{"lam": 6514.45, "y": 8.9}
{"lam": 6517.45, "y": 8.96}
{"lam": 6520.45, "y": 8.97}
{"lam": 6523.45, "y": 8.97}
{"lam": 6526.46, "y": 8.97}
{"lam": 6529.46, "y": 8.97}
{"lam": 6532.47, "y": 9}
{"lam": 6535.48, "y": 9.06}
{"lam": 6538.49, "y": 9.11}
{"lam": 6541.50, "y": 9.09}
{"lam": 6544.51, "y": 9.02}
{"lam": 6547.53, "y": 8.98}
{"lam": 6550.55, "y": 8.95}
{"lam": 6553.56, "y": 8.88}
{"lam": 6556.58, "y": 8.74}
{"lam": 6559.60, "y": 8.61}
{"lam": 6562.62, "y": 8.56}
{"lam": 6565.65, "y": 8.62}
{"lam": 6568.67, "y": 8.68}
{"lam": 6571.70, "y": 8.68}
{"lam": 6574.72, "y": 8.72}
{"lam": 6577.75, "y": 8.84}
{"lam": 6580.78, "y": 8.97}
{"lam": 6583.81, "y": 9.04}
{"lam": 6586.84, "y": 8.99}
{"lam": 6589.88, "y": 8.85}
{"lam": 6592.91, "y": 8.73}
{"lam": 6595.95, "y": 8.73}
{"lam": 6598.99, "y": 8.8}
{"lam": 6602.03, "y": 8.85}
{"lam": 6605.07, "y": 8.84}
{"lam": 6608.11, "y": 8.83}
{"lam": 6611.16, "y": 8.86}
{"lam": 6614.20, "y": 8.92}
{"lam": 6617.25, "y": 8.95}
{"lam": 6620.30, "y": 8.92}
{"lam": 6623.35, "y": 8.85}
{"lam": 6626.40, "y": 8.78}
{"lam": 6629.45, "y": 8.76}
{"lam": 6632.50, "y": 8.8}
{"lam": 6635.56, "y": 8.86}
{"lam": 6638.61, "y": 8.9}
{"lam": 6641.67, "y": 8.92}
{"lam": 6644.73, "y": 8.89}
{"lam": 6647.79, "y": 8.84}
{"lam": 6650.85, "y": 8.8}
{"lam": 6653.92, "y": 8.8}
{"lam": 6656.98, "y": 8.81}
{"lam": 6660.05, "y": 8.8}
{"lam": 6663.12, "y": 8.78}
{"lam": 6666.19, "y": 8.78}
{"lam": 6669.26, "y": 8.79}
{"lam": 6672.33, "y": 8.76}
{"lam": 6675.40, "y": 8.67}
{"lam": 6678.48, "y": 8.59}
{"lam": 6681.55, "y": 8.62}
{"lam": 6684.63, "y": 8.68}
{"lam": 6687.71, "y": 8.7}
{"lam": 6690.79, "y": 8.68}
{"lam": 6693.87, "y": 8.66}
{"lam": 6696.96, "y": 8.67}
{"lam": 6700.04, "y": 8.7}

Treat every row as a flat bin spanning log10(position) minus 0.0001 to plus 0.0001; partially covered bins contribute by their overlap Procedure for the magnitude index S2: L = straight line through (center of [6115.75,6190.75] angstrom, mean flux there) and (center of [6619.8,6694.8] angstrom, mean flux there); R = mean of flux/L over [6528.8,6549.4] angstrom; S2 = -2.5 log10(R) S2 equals -0.05 mag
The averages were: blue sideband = 8.26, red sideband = 8.78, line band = 9.03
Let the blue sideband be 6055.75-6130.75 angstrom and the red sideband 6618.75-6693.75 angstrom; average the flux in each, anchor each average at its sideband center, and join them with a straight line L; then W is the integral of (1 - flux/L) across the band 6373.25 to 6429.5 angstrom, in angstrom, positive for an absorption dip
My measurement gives 1.2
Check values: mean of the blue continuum 8.64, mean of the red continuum 8.78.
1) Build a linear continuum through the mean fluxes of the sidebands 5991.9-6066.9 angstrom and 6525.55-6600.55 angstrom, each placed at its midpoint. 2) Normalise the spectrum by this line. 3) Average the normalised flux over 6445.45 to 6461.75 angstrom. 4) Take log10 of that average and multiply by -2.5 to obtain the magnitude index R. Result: 0.034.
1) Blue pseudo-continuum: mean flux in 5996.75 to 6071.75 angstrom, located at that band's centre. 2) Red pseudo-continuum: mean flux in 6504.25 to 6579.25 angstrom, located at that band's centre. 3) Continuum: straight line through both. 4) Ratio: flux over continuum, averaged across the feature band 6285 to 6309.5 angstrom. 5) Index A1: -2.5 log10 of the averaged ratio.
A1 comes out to 0.050 mag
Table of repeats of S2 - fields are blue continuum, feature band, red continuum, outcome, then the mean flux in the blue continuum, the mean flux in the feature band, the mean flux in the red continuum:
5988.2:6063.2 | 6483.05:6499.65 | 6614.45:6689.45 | 0.04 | 8.73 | 8.42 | 8.8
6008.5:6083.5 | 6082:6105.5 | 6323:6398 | 0.03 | 8.81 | 8.53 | 8.56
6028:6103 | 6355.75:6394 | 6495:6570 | 0.03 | 8.77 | 8.58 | 8.81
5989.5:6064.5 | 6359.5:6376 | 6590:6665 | 0.01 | 8.73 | 8.71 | 8.83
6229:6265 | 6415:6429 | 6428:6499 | -0.03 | 7.93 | 8.66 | 8.59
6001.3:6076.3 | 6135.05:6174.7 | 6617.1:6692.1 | 0.09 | 8.79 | 8.09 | 8.79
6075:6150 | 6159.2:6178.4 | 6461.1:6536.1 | 0.11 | 8.55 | 7.76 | 8.72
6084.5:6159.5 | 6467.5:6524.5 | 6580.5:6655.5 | 0.01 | 8.47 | 8.68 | 8.86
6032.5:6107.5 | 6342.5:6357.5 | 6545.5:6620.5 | 0.02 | 8.74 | 8.64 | 8.82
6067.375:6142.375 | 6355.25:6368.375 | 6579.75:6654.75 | 0.01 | 8.6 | 8.63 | 8.86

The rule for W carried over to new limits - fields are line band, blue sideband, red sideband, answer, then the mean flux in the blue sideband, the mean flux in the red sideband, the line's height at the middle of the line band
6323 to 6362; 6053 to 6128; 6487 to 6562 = 0.71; 8.64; 8.79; 8.73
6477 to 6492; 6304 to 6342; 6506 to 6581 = 0.12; 8.49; 8.87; 8.77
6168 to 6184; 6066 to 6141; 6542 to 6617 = 0.71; 8.61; 8.83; 8.64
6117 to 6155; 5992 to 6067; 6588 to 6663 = 1.25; 8.73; 8.84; 8.75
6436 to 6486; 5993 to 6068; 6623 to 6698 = 0.65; 8.74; 8.77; 8.76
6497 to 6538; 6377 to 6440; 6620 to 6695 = -0.91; 8.53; 8.78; 8.64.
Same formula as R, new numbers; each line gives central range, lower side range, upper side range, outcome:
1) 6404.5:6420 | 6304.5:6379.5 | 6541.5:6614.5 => 0.012 mag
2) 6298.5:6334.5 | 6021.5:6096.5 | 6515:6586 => 0.046 mag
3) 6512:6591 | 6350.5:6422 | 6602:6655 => -0.016 mag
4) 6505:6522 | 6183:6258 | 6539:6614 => -0.020 mag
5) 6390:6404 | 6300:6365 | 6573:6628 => 0.024 mag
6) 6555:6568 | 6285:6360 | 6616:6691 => 0.009 mag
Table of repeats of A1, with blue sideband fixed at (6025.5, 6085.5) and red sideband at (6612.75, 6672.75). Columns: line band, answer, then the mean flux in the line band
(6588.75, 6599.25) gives 0.01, 8.77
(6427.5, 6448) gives 0.03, 8.6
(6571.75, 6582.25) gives 0.00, 8.82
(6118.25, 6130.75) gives 0.06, 8.4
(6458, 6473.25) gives 0.02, 8.64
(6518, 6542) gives -0.02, 9.01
